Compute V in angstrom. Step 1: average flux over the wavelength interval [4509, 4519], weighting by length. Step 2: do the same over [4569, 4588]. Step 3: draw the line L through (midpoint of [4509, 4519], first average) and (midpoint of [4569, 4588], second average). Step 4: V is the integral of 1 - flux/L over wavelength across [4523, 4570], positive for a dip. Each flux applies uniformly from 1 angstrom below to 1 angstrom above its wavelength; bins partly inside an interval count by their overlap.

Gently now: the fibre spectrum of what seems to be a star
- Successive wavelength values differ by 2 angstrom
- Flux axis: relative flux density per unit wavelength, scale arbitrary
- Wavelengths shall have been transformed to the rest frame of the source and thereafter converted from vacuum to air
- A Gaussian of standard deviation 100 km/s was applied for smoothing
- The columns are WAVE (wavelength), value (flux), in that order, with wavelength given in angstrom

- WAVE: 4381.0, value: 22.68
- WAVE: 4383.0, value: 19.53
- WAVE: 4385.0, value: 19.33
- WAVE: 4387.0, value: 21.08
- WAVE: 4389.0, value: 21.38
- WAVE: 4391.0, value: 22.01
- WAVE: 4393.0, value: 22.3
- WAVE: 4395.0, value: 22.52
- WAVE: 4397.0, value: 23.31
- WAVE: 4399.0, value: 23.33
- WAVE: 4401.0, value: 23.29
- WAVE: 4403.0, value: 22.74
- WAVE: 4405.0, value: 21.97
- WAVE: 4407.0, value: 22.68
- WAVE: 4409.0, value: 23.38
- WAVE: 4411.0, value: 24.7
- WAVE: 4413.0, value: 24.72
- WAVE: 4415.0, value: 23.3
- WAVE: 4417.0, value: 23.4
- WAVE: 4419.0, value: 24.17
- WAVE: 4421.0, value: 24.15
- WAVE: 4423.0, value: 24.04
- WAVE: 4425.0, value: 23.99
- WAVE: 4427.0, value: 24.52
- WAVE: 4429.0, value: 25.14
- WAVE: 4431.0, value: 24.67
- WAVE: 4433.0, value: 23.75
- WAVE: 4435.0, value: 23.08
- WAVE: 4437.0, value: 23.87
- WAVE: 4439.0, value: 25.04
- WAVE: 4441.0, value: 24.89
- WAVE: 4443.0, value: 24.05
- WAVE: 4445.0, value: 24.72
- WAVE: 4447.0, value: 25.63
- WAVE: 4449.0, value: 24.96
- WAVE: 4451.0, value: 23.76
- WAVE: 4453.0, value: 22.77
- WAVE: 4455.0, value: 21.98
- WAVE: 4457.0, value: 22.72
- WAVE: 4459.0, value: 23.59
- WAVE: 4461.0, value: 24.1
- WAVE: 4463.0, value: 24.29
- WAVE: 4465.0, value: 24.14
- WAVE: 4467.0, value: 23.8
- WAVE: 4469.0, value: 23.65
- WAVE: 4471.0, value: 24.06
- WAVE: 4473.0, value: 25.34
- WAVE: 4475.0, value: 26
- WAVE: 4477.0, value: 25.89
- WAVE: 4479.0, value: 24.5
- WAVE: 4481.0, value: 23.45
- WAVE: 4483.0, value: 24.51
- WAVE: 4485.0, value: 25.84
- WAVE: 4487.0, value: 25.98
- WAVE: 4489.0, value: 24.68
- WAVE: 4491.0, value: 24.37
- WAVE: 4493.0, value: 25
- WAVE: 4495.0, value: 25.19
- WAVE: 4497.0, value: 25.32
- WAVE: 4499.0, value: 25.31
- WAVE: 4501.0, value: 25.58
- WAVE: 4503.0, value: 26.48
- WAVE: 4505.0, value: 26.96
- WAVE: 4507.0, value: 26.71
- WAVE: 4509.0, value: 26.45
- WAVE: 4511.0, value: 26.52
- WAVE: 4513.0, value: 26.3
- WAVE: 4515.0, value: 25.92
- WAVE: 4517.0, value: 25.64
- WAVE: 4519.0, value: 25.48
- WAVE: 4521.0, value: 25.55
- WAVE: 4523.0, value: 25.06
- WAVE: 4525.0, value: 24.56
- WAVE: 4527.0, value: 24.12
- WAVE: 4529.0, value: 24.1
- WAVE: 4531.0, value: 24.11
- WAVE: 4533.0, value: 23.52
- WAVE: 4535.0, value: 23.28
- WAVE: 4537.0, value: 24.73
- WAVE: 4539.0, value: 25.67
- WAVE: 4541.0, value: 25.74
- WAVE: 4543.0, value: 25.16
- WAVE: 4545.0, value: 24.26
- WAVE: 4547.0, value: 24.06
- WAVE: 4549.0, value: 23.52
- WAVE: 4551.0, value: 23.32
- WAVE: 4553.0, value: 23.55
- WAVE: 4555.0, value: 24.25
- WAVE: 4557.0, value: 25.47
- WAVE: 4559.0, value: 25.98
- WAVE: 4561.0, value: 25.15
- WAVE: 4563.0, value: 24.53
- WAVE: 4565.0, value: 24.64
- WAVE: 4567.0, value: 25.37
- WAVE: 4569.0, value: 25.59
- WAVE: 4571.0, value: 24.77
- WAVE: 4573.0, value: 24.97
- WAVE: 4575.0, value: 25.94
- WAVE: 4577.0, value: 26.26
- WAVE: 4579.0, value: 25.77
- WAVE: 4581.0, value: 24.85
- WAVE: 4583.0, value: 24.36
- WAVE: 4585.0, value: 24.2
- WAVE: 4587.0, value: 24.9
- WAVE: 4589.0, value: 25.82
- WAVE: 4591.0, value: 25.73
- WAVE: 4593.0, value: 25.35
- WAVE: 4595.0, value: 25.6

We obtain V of 1.9 angstrom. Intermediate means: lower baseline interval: 26.1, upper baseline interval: 25.1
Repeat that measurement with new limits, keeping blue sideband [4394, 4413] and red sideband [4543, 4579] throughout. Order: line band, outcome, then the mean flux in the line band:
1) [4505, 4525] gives -1.3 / 25.9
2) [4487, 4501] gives -0.6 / 25.1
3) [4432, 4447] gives -0.5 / 24.3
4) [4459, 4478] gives -0.5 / 24.5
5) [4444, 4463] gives -0.1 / 23.8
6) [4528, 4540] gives 0.2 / 24.2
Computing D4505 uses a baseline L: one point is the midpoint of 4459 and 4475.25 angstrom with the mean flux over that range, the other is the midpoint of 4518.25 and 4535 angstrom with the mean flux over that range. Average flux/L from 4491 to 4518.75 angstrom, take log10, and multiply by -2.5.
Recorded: -0.06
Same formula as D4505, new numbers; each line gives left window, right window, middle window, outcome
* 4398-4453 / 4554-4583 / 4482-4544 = -0.024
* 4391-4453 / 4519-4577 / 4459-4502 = -0.024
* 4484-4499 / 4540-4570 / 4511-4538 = 0.004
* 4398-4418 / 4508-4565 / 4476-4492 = -0.029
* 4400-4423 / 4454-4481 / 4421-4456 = -0.016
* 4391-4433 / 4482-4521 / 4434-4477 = 0.020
